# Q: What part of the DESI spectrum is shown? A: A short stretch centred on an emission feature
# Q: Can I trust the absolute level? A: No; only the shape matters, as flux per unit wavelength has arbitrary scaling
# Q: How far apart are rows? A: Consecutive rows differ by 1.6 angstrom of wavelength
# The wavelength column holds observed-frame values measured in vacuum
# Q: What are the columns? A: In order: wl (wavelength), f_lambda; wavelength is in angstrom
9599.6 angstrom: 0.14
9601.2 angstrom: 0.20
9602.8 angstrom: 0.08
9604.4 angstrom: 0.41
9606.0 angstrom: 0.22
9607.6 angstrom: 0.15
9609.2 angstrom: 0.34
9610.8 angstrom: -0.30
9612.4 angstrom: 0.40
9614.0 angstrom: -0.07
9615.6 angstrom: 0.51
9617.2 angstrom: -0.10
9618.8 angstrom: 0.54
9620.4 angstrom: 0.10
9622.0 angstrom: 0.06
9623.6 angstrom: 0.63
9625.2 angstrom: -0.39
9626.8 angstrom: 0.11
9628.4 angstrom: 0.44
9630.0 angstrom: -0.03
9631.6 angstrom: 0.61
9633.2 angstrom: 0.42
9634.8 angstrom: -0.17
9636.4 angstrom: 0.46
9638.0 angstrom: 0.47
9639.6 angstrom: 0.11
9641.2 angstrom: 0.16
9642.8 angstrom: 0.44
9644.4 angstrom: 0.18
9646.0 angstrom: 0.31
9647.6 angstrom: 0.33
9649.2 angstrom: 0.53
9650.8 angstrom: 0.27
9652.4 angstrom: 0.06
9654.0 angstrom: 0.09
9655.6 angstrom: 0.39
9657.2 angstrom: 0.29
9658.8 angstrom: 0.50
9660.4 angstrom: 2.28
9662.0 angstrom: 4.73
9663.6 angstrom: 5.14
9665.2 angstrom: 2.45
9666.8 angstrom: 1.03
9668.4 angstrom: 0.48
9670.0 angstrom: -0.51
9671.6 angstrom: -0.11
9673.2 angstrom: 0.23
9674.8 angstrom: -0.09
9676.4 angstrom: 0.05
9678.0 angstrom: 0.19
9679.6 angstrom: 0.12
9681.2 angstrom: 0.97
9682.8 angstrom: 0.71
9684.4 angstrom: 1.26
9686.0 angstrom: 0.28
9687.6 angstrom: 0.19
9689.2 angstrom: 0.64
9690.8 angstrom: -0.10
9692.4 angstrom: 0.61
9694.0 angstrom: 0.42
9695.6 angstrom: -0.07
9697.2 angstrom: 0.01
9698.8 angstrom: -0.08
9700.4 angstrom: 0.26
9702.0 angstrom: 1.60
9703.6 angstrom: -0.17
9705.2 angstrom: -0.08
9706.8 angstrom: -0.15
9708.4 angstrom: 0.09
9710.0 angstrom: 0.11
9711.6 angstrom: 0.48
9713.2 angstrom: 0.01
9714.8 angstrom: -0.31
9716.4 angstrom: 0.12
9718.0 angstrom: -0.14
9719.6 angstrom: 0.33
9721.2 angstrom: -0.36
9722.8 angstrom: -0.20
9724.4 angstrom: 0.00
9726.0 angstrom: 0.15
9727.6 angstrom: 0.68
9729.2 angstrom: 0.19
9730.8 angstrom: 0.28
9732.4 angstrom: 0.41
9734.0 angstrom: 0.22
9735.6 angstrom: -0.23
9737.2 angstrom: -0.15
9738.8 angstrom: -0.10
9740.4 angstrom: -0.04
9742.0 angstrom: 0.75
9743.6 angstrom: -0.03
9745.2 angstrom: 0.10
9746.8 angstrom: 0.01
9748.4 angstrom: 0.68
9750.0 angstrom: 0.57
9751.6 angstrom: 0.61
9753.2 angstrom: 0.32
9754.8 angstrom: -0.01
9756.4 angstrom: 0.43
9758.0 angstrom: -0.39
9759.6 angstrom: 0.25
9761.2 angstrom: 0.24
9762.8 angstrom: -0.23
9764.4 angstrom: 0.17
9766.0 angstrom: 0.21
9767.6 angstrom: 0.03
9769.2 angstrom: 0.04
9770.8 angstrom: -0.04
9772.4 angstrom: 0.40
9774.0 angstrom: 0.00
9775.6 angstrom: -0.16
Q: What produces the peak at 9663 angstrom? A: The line [O III] 5007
